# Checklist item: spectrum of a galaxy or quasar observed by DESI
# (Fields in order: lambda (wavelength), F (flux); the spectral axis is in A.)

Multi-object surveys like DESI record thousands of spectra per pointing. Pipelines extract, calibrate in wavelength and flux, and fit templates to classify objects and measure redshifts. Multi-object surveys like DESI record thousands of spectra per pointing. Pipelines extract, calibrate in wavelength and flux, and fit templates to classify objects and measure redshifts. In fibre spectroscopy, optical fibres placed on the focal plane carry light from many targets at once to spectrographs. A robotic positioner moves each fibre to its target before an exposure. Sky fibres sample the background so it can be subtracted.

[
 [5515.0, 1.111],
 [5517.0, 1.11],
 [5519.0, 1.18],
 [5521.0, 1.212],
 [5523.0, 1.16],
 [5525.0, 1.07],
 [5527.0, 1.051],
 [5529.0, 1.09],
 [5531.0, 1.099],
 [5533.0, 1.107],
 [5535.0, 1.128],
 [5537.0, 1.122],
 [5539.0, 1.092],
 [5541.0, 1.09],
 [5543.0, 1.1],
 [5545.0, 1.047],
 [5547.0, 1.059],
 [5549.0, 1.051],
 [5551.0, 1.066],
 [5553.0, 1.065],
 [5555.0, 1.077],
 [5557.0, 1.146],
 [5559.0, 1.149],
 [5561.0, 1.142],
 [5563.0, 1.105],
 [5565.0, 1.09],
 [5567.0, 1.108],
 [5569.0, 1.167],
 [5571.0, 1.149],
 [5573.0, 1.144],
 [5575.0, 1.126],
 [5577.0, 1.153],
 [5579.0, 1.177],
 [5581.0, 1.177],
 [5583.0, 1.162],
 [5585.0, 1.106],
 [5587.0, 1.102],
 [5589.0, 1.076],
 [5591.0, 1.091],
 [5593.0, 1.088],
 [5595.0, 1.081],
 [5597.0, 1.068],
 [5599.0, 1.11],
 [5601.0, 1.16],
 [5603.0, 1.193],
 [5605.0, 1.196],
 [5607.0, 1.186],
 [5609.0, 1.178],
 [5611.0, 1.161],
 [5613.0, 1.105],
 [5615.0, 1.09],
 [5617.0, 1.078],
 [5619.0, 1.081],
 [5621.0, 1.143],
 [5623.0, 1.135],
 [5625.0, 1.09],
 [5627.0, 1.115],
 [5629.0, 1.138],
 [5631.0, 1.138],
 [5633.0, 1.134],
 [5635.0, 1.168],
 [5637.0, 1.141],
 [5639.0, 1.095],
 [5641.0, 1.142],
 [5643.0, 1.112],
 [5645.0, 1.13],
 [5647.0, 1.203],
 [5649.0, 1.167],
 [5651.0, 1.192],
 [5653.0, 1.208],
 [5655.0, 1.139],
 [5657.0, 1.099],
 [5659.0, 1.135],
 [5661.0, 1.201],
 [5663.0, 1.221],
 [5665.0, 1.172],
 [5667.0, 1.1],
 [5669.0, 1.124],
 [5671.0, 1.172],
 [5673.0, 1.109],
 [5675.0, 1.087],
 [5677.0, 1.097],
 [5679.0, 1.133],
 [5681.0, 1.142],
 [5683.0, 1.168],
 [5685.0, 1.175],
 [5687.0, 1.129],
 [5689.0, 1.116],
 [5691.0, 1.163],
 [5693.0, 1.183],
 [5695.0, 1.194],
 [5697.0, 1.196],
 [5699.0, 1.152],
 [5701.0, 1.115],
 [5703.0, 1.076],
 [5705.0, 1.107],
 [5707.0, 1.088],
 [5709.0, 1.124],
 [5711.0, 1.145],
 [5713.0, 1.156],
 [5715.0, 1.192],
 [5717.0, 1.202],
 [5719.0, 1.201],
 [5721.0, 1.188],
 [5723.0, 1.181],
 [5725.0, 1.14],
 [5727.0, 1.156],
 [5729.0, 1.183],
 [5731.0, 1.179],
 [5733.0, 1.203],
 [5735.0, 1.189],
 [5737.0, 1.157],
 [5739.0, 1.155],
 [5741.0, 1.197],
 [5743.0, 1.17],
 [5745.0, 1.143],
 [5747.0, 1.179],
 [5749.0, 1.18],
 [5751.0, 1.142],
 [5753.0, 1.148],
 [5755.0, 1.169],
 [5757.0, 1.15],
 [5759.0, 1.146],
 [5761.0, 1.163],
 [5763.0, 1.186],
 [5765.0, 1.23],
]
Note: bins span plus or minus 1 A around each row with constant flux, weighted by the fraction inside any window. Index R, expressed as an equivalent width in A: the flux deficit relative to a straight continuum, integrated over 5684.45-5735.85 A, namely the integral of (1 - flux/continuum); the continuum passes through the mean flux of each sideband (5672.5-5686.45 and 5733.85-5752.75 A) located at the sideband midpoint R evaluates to -0.5 A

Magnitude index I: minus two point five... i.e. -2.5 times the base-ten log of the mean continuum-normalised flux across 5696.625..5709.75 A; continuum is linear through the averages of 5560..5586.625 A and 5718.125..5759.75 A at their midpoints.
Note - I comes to 0.04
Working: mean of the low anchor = 1.14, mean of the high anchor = 1.17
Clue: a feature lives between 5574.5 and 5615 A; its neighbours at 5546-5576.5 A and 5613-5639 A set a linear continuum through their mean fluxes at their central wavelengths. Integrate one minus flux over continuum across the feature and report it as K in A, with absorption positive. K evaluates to -0.68 A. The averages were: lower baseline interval 1.11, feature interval 1.13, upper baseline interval 1.12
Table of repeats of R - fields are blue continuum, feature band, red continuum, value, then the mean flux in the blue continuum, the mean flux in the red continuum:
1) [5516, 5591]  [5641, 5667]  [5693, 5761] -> -0.5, 1.11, 1.16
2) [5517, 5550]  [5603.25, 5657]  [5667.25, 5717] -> -0.7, 1.1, 1.14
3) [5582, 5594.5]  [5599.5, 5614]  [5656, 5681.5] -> -0.7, 1.1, 1.14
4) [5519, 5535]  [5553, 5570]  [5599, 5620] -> 0.1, 1.12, 1.14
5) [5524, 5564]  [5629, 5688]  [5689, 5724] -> -0.5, 1.09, 1.16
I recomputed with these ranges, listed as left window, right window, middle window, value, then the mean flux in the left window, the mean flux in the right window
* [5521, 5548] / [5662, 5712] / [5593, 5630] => -0.01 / 1.1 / 1.14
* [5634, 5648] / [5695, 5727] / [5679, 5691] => 0.00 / 1.14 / 1.15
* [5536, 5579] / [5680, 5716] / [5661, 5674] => -0.02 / 1.11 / 1.15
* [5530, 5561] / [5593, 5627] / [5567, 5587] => -0.03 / 1.09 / 1.13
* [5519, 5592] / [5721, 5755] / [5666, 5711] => 0.02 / 1.11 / 1.17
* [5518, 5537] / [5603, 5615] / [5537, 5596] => 0.03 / 1.12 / 1.16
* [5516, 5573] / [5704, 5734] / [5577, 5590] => -0.01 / 1.11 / 1.16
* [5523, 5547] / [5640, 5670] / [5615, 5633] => 0.02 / 1.09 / 1.16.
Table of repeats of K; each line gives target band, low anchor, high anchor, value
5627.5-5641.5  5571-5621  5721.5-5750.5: 0.1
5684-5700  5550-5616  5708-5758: -0.1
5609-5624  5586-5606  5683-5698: 0.1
